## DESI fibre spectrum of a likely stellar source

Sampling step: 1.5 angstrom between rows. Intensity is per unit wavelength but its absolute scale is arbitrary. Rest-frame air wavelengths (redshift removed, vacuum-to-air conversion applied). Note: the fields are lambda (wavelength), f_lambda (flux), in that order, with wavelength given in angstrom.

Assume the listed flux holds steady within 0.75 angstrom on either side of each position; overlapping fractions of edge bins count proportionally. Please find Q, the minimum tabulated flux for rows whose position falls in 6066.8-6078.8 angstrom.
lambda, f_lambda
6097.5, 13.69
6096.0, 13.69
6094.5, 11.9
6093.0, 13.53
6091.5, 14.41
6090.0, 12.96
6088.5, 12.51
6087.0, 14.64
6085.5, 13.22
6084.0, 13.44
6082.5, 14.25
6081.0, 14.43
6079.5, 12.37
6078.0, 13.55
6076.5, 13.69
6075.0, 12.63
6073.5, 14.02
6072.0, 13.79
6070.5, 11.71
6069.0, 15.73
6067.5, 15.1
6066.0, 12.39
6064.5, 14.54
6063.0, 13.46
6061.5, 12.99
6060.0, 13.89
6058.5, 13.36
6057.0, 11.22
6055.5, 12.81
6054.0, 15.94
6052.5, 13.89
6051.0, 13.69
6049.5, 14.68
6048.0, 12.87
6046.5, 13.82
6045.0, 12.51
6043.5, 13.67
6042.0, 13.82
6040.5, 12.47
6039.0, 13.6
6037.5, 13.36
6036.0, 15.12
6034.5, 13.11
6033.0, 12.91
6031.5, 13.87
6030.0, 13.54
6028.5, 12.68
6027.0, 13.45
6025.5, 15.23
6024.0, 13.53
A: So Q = 11.71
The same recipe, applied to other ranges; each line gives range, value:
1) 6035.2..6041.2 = 12.47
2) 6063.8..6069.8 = 12.39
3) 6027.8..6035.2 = 12.68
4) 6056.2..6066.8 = 11.22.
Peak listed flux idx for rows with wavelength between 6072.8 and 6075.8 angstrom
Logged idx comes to 14.02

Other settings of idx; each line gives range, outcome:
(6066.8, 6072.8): 15.73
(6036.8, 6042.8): 13.82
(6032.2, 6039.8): 15.12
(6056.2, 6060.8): 13.89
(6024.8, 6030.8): 15.23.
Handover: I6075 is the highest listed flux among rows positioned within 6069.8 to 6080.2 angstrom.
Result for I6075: 14.02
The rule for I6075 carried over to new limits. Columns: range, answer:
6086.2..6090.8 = 14.64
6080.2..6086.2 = 14.43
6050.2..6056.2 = 15.94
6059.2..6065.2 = 14.54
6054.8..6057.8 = 12.81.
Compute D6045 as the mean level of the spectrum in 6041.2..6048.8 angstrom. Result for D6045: 13.3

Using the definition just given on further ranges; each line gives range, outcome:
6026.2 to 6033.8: 13.3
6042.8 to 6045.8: 13.1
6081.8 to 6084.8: 13.8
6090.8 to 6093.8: 13.9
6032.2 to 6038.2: 13.6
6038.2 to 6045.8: 13.2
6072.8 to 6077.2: 13.4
